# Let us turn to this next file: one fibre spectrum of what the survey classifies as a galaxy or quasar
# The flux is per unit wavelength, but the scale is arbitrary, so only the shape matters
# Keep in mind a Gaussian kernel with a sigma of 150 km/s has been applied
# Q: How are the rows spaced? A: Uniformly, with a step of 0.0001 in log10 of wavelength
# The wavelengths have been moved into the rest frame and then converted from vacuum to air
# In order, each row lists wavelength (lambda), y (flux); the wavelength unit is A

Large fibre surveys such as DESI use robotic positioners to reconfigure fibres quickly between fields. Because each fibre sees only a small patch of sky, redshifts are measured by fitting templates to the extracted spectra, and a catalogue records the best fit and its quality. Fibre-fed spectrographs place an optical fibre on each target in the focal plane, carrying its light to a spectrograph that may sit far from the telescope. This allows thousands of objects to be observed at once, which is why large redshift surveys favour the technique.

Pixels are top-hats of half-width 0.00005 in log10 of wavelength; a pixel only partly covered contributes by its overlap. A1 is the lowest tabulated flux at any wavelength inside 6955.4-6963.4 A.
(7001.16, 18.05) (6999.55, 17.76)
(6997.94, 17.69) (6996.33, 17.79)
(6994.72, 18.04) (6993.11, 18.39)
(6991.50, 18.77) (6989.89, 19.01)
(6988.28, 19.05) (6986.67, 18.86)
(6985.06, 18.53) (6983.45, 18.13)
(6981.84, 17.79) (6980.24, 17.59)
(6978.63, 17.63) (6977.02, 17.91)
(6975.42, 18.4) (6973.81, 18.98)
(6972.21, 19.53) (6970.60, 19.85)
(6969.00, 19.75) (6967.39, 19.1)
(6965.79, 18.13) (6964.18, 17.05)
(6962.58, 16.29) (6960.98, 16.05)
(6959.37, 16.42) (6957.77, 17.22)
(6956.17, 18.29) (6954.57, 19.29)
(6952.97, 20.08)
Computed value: 16.05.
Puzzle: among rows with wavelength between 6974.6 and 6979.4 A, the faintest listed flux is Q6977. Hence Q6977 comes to 17.63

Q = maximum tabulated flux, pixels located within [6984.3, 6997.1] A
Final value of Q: 19.05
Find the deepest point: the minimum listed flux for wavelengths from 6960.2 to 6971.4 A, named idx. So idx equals 16.05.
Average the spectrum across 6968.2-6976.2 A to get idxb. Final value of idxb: 19.3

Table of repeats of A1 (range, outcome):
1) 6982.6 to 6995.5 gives 18.04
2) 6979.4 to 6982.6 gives 17.59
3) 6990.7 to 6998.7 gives 17.69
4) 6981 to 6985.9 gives 17.79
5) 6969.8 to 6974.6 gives 18.98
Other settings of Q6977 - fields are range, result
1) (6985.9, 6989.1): 18.86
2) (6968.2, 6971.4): 19.75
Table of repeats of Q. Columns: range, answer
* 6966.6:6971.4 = 19.85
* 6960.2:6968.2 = 19.1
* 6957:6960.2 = 17.22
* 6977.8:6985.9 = 18.53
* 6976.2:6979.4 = 17.91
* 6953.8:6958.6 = 19.29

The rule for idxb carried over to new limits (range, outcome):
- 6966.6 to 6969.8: 19.4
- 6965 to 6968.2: 18.6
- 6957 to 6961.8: 16.6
